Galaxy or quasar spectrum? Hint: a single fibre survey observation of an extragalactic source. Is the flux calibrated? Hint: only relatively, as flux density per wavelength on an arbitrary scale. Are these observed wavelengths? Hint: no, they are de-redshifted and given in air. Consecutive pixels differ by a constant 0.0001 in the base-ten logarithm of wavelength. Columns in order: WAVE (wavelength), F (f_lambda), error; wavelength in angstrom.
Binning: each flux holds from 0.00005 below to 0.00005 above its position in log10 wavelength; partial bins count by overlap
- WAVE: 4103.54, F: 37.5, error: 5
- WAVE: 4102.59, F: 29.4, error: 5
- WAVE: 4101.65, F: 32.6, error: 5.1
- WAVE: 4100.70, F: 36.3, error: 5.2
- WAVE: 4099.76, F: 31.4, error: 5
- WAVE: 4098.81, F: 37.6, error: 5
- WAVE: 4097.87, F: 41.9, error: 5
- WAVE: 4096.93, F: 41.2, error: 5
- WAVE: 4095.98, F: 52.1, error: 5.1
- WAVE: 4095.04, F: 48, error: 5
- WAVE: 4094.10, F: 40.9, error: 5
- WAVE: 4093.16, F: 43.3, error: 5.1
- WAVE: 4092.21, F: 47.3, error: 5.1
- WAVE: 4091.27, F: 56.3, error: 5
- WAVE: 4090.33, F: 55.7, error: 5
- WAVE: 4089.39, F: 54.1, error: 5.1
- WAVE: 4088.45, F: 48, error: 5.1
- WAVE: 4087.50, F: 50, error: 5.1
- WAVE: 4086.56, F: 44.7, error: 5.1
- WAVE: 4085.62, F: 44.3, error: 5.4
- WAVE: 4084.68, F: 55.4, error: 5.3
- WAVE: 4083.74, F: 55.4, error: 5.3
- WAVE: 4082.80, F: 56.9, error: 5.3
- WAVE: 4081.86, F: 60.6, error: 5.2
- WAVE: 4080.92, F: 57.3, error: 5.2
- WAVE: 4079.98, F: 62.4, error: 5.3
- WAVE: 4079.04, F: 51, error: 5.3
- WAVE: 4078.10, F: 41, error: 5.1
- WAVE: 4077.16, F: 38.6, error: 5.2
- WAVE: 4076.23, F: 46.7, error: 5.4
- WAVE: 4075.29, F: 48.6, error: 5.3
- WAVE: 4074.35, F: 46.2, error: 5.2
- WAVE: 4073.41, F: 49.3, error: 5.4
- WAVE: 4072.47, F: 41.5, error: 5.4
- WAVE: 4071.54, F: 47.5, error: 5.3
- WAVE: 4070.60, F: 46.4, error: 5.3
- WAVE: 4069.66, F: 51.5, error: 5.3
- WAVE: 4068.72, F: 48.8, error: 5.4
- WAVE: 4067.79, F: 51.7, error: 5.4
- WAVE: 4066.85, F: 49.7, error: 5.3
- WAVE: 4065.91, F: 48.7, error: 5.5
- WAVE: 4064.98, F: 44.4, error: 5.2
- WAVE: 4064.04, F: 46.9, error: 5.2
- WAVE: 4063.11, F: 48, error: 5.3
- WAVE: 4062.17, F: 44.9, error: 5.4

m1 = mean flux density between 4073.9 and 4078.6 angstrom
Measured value 44.3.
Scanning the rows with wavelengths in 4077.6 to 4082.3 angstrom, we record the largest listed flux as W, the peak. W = 62.4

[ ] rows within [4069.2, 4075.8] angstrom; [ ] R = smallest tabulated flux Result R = 41.5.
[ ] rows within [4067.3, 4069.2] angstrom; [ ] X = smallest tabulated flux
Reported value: 48.8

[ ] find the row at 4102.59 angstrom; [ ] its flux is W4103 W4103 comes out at 29.4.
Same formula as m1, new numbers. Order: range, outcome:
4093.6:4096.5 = 46.9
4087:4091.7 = 52.7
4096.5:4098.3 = 41.6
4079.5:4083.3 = 59.2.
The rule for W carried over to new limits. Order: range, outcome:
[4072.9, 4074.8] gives 49.3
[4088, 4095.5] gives 56.3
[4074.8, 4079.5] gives 51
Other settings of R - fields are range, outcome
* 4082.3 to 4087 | 44.3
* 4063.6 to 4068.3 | 44.4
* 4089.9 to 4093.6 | 43.3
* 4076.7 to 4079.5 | 38.6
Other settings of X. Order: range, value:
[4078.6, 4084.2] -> 51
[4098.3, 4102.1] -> 31.4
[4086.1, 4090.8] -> 44.7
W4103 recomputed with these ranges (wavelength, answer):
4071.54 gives 47.5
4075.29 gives 48.6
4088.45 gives 48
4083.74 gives 55.4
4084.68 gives 55.4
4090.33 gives 55.7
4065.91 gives 48.7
